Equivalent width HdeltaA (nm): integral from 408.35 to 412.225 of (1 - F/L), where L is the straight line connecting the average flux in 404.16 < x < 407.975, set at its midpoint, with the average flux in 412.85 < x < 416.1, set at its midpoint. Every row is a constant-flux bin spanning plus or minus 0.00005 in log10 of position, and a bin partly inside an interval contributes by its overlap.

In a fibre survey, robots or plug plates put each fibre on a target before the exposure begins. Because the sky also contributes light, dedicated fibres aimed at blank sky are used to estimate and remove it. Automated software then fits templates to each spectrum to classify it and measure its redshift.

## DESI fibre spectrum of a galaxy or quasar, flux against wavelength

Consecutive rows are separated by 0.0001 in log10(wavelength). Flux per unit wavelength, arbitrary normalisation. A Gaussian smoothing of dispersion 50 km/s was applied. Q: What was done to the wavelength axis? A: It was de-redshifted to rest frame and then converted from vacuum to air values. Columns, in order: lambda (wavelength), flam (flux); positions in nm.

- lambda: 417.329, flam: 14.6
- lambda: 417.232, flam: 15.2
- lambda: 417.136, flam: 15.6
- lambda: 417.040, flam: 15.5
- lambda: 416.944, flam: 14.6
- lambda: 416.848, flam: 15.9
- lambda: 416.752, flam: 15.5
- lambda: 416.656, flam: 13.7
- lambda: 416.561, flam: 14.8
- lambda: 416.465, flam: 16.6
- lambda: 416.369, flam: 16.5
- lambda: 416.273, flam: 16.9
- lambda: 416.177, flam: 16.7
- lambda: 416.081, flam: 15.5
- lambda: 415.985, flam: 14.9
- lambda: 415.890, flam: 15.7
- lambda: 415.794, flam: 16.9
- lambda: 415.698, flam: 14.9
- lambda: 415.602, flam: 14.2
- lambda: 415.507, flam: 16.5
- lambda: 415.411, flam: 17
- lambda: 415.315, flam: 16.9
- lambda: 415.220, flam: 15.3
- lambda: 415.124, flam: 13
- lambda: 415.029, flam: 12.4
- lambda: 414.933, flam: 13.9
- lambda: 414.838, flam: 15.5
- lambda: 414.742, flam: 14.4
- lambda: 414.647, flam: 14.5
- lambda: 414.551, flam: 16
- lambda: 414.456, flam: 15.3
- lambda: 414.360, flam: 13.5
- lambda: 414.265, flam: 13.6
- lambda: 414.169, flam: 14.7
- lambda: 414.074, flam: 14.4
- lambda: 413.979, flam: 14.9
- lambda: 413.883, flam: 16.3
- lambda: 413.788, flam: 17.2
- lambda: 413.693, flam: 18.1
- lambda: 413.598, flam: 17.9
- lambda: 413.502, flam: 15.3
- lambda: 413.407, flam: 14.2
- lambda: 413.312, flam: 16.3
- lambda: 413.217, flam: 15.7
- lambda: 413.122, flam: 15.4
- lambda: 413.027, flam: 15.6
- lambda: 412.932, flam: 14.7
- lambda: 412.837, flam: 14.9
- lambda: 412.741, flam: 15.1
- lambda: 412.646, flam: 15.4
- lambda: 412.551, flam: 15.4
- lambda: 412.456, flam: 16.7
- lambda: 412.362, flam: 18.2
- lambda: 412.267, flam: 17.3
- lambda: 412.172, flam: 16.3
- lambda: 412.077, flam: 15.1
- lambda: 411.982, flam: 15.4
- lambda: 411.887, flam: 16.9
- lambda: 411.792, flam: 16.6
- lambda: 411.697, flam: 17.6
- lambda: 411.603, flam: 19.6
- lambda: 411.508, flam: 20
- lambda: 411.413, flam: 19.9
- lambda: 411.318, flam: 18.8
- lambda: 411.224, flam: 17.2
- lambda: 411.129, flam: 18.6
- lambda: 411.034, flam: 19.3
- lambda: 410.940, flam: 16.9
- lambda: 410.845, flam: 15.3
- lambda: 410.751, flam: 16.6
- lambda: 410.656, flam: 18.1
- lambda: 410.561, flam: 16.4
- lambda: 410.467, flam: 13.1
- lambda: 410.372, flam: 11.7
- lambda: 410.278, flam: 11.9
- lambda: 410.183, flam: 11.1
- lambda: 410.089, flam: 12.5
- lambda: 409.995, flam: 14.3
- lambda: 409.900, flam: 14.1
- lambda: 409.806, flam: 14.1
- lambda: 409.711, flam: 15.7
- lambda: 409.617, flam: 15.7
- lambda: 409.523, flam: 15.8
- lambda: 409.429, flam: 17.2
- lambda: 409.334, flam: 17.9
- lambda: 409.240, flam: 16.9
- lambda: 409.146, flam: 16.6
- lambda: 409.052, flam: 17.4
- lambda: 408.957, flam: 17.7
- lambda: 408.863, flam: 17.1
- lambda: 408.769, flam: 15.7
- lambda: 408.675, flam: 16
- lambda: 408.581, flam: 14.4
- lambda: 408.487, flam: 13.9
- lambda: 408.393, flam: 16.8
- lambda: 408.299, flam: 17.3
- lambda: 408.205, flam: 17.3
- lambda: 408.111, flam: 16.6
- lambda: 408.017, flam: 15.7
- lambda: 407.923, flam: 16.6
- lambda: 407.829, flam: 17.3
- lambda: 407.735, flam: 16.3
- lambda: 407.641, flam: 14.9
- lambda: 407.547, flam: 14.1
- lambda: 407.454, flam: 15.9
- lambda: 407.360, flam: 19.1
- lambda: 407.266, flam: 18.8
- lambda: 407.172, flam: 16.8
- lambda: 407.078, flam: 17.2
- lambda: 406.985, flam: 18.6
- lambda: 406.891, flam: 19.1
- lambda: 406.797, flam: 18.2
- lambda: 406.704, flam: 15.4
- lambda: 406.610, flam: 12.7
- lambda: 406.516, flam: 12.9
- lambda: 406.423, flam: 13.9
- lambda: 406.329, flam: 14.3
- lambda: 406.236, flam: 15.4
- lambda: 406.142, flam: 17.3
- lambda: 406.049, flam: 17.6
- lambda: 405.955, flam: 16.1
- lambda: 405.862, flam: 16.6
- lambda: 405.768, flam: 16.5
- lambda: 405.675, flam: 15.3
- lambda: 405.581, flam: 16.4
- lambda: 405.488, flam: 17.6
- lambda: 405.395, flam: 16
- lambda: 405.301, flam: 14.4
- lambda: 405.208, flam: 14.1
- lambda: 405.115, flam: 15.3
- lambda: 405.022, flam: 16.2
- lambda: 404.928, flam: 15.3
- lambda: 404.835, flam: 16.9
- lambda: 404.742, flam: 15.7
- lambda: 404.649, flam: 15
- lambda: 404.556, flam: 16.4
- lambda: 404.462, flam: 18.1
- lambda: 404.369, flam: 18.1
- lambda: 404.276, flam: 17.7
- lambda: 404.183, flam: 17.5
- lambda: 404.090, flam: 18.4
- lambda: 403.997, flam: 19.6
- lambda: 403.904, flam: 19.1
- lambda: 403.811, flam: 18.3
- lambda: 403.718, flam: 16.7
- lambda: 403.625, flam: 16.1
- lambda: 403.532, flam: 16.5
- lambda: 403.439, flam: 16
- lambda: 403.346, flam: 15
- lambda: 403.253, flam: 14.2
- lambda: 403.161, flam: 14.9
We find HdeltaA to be -0.09 nm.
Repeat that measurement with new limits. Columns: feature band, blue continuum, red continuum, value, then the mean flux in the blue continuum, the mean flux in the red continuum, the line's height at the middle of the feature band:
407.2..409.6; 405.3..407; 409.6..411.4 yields -0.13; 16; 15.4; 15.7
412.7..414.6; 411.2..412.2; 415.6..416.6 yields 0.16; 17.6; 15.8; 16.8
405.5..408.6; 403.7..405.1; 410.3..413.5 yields 0.13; 17.2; 16.4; 17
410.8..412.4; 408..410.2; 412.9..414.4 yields -0.20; 15.8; 15.5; 15.6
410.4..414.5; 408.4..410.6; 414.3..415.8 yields -0.36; 15.1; 14.9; 15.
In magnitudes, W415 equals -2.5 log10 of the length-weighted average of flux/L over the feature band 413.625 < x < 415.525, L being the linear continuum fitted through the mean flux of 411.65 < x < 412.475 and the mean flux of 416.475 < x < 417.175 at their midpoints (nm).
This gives 0.050 mag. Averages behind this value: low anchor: 16.7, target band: 15.2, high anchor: 15.2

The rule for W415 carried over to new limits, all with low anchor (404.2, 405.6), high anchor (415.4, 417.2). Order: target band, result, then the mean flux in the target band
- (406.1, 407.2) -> 0.012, 16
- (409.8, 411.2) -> 0.067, 15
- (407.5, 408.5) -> -0.005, 16.2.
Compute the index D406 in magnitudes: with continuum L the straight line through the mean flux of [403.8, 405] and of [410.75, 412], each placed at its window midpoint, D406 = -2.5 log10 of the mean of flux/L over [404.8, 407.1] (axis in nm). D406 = 0.10 mag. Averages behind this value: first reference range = 17.3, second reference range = 17.9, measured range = 16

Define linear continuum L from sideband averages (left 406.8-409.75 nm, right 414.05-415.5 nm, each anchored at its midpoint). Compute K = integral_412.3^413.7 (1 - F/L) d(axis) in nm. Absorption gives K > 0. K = -0.055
